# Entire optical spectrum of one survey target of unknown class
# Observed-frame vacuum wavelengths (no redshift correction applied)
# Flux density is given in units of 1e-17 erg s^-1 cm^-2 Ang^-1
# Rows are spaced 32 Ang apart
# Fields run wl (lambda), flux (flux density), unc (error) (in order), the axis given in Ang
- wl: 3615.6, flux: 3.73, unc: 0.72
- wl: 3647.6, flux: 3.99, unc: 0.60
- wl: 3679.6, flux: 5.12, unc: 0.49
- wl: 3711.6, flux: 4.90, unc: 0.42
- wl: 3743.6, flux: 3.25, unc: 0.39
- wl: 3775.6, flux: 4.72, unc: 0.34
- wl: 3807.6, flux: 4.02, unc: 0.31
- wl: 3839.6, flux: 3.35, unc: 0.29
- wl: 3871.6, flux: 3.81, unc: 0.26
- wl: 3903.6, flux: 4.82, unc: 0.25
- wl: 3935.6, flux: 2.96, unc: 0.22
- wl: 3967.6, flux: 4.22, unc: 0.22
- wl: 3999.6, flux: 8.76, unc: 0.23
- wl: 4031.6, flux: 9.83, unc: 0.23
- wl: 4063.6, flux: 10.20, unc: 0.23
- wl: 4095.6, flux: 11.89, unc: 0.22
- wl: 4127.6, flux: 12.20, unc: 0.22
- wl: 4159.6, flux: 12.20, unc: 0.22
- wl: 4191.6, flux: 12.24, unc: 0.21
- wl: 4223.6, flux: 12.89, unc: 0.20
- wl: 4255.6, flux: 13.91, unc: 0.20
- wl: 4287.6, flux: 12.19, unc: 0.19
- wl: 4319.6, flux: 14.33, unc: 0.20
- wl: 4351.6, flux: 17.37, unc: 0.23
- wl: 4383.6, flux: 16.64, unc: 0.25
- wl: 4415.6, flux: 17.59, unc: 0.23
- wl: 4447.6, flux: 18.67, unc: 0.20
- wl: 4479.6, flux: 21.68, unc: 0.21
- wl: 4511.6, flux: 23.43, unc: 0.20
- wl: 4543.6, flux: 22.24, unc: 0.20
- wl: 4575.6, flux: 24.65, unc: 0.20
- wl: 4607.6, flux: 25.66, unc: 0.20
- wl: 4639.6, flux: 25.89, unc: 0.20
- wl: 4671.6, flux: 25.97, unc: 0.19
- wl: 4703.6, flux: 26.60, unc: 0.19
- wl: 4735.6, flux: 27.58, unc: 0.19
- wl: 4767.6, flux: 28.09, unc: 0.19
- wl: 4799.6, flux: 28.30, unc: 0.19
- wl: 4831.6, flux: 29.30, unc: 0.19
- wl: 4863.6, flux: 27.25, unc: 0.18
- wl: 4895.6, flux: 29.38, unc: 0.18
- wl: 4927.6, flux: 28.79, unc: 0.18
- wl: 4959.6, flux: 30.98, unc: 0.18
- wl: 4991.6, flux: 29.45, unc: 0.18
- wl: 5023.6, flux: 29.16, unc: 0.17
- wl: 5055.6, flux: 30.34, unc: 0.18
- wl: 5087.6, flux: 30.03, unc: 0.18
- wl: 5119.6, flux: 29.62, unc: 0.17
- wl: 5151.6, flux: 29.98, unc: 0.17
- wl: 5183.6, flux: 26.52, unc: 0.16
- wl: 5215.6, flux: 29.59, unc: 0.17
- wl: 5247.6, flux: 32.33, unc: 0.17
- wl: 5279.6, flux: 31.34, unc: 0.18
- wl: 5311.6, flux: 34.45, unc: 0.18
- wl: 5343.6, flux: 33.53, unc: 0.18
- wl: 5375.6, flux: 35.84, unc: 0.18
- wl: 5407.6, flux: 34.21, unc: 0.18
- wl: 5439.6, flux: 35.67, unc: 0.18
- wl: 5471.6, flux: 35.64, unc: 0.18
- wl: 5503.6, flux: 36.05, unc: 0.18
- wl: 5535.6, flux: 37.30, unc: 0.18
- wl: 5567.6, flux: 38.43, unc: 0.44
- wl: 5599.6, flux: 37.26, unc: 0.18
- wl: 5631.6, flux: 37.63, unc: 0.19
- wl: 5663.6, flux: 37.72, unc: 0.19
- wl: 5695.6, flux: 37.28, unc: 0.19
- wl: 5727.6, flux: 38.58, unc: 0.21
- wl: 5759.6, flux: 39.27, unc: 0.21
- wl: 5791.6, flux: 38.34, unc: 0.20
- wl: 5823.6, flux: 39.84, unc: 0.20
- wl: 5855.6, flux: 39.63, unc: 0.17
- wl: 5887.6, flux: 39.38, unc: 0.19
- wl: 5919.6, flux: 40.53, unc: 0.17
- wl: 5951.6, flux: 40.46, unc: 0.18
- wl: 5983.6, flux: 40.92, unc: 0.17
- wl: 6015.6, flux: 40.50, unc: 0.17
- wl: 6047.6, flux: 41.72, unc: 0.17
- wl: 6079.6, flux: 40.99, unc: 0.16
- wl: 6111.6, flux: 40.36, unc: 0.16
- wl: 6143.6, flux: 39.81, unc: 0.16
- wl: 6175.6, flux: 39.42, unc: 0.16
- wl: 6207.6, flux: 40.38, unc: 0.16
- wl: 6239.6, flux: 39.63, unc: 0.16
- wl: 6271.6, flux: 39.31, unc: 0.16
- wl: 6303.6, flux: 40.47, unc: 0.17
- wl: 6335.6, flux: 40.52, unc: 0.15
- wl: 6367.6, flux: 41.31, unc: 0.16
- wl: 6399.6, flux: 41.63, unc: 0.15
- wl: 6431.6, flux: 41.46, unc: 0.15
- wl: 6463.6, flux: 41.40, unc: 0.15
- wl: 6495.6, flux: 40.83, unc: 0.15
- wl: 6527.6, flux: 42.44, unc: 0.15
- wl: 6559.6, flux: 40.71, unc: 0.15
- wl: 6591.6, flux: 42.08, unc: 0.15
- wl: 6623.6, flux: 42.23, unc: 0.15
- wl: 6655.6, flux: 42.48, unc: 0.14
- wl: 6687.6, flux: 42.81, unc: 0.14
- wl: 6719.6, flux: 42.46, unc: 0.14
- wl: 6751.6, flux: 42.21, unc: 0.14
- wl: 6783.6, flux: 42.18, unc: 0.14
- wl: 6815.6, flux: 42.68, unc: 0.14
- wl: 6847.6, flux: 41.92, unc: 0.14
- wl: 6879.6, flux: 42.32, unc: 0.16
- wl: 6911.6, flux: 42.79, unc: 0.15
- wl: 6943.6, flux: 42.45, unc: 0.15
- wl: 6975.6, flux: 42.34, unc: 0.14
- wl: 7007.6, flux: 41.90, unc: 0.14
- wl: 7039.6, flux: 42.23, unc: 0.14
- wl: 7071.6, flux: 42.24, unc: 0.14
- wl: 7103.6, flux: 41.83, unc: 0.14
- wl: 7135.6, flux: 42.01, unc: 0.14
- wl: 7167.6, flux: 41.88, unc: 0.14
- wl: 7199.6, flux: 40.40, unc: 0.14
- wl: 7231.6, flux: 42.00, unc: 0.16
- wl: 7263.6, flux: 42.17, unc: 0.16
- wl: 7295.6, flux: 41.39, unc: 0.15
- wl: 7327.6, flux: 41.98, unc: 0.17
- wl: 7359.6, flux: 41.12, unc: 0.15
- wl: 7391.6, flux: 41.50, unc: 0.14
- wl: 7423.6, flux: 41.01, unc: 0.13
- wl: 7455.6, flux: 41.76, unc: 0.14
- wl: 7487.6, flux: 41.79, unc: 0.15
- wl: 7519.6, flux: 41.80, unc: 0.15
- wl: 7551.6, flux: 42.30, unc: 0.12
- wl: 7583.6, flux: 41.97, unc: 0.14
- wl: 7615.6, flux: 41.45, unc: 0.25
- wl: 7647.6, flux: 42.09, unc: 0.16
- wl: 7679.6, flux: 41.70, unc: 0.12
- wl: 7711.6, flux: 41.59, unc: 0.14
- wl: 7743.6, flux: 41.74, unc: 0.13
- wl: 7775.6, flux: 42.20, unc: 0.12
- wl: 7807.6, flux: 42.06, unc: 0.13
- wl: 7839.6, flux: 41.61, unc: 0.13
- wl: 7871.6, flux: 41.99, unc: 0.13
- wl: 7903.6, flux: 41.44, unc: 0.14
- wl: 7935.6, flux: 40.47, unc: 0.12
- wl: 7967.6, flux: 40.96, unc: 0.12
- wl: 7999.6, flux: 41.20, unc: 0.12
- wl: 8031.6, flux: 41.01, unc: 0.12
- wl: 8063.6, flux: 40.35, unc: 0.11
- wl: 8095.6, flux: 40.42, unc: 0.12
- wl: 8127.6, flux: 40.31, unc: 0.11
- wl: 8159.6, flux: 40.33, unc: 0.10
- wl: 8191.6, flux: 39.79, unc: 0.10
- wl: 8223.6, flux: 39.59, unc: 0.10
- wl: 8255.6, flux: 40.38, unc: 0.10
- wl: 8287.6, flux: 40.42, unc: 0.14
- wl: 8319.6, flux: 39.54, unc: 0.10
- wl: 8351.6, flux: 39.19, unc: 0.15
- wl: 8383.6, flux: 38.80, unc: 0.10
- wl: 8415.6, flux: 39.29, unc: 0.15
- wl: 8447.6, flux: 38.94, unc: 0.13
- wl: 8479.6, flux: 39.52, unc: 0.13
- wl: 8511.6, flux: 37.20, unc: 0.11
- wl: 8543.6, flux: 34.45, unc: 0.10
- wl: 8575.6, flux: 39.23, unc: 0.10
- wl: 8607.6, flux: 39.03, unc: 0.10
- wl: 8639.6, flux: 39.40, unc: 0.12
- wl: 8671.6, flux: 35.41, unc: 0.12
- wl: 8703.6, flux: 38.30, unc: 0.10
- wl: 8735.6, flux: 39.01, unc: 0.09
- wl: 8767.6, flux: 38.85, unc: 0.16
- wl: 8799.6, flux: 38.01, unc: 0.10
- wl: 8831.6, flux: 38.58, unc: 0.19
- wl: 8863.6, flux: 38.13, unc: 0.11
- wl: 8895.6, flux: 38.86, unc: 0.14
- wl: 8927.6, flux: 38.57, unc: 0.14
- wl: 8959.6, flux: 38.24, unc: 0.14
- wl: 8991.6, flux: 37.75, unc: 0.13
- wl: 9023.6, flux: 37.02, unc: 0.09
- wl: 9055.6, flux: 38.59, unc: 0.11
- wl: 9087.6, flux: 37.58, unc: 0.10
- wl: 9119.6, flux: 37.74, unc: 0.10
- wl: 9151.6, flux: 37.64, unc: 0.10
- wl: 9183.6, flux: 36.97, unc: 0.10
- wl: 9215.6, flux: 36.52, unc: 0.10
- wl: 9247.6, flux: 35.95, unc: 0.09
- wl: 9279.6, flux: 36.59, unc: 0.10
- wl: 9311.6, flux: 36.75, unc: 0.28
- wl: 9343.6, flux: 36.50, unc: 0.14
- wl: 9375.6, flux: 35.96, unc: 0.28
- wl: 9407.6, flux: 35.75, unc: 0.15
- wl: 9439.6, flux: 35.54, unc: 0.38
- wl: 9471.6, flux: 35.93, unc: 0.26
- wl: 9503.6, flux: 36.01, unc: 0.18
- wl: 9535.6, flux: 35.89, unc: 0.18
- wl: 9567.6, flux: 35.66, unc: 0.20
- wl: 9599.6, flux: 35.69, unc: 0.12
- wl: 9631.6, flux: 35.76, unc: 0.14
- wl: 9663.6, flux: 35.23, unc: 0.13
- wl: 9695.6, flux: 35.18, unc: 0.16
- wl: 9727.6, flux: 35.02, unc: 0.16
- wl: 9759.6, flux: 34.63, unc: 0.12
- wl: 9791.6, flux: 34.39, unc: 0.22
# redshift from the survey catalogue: 0.000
